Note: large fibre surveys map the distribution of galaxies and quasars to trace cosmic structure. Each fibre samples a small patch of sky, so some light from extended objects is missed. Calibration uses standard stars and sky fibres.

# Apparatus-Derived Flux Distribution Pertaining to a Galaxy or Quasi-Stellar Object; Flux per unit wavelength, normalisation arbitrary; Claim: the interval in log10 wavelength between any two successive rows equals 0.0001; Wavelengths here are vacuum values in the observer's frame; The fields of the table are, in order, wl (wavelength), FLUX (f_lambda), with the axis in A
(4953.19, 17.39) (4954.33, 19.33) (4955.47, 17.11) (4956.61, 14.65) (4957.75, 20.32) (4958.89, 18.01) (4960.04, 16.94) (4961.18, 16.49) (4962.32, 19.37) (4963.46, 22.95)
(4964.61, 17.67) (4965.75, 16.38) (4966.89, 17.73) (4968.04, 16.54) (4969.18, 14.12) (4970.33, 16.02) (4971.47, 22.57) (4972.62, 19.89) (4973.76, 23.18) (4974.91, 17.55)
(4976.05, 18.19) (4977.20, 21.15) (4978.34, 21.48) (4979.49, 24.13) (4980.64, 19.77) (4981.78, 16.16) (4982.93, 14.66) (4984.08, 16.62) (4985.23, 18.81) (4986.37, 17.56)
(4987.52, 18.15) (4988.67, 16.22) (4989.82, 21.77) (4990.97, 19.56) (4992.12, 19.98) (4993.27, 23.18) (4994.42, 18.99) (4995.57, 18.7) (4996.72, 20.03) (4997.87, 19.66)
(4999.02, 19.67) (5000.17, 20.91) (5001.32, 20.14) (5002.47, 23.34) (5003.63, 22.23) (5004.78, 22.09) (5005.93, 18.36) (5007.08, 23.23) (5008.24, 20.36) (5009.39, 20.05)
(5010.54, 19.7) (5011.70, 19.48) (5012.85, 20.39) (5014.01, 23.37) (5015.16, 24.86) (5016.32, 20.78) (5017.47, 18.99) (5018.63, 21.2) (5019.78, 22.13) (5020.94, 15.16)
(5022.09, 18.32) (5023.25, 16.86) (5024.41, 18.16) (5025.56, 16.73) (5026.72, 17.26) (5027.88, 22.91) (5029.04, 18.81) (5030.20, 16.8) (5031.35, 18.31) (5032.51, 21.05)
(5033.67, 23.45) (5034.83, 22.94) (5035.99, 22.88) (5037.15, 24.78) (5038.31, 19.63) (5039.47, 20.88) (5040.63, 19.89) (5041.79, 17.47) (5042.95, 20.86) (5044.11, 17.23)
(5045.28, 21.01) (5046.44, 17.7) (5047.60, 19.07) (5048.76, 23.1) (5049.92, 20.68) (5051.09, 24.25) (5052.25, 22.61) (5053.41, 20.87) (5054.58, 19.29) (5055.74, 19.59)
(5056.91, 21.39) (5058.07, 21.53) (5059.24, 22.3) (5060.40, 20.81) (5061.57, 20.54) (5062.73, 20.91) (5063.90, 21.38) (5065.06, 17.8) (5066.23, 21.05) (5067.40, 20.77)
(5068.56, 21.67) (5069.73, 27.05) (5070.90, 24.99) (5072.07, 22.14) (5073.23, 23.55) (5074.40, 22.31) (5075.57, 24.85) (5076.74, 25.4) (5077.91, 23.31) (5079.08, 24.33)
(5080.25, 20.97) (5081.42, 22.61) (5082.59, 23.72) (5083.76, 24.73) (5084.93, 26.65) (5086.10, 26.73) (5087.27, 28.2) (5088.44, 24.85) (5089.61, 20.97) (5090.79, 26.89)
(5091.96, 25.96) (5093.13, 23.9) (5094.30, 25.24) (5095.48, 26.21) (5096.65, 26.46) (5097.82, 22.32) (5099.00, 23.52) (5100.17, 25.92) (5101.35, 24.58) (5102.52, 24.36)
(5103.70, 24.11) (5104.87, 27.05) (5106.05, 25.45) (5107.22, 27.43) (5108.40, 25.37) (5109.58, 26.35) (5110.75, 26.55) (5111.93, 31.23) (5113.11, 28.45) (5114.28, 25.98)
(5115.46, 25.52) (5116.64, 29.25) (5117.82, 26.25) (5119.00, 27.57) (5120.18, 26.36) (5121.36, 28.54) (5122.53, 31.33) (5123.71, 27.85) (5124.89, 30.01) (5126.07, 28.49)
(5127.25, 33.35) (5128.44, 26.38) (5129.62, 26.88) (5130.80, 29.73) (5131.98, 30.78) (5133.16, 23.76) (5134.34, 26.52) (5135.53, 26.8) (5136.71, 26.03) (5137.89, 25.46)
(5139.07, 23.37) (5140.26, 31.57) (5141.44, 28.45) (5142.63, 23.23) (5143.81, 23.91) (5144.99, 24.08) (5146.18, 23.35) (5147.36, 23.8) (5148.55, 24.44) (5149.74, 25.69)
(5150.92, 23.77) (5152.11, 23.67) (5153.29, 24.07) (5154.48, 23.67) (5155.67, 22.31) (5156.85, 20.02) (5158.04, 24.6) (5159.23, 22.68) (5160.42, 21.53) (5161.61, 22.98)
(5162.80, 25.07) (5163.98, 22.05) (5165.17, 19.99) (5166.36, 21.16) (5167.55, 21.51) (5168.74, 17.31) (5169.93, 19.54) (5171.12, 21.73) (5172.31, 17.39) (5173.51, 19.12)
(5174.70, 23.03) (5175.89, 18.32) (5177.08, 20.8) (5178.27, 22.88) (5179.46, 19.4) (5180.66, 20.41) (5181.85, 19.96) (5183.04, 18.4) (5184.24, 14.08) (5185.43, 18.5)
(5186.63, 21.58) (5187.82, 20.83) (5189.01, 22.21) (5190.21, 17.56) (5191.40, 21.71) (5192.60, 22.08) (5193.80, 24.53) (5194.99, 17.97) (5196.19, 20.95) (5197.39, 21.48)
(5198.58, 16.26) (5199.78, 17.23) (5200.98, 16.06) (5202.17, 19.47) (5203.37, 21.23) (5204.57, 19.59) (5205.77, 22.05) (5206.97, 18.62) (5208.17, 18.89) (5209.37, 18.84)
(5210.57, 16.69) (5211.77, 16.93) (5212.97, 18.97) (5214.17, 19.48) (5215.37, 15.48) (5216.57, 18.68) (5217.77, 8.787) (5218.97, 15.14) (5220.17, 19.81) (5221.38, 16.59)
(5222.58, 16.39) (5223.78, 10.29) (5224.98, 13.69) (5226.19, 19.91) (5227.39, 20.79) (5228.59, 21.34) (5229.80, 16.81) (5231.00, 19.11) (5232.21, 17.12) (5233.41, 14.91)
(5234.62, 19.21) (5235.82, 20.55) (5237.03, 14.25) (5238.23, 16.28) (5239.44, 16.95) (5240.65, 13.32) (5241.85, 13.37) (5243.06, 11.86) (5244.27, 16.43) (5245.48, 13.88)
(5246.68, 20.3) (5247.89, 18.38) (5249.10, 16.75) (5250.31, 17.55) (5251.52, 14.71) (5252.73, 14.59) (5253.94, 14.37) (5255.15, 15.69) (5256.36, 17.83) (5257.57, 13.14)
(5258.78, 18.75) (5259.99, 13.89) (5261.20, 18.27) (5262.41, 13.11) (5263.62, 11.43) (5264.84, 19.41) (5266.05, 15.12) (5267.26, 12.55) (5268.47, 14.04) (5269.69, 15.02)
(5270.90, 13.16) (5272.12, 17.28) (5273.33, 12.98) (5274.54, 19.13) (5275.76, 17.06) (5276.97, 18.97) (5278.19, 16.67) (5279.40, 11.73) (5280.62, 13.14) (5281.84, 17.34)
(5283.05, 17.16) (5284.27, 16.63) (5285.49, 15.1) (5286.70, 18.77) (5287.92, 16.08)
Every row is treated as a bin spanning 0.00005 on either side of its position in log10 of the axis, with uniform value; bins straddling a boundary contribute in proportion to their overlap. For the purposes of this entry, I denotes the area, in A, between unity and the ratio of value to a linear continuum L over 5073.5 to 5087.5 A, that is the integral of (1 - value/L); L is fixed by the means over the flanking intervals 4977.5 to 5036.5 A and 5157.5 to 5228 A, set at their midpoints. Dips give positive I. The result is -3.3 A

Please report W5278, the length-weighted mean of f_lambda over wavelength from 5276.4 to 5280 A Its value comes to 15.8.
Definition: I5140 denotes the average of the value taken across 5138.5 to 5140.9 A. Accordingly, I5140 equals 27.5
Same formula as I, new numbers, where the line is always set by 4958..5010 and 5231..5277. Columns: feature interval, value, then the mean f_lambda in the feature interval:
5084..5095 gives -4.58 A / 25.5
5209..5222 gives -0.38 A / 16.8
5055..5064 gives -1.29 A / 21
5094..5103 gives -3.50 A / 24.8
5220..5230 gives -0.61 A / 17.2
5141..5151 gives -4.21 A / 24.5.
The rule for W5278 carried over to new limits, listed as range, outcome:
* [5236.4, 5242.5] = 14.8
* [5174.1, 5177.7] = 20.8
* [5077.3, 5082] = 22.8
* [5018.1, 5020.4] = 21.6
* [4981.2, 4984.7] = 15.9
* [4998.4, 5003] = 21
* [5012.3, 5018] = 21.7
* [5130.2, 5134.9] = 27.7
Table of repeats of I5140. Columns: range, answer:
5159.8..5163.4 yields 23.2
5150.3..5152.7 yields 23.8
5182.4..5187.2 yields 18.1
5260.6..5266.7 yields 15.4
